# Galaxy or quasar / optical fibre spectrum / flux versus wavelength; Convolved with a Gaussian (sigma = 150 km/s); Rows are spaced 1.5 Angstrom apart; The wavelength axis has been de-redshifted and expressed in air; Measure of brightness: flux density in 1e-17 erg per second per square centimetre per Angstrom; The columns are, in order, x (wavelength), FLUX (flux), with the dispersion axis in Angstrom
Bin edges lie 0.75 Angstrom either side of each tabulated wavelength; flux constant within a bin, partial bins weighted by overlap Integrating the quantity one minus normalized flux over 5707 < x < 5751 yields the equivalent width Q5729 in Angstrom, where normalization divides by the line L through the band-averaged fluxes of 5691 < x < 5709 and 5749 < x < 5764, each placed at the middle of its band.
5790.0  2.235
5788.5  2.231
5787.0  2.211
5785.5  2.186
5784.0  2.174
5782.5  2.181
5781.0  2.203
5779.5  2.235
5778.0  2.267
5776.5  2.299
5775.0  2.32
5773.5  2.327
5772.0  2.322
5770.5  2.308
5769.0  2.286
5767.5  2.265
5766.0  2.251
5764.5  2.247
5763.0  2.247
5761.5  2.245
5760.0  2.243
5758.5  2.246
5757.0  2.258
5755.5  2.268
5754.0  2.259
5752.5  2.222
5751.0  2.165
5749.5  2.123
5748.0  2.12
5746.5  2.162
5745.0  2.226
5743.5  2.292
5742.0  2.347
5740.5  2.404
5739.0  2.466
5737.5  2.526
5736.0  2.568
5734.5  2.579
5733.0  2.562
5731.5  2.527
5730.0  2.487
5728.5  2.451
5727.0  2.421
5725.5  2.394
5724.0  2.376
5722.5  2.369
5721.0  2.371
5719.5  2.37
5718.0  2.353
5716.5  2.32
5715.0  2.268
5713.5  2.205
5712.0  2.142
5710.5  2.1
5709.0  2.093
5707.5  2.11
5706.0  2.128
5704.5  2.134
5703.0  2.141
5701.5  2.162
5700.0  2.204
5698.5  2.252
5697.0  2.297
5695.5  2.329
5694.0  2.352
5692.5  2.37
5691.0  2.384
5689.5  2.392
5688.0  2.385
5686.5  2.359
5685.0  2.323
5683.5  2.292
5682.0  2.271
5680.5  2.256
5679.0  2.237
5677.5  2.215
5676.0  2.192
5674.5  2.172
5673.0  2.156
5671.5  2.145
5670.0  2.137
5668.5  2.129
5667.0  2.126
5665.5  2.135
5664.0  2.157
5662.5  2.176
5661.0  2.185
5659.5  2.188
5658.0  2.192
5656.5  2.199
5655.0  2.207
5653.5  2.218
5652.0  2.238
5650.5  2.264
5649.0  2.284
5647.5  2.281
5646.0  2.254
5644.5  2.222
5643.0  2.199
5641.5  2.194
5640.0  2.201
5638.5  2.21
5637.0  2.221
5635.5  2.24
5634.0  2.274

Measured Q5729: -2.1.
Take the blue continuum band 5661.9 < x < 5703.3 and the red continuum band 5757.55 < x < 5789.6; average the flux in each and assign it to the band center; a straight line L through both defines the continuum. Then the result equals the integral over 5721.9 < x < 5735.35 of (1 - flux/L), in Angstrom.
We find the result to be -1.3 Angstrom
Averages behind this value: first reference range 2.24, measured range 2.46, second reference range 2.25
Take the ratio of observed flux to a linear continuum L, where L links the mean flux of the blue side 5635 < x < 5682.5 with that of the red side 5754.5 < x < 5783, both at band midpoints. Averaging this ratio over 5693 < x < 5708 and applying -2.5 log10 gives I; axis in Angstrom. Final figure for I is 0.01 mag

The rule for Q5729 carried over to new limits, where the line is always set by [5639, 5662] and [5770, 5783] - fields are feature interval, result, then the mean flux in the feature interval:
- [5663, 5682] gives 0.47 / 2.18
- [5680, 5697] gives -0.76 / 2.34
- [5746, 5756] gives 0.34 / 2.19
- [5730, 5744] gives -1.37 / 2.48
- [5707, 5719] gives 0.23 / 2.2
